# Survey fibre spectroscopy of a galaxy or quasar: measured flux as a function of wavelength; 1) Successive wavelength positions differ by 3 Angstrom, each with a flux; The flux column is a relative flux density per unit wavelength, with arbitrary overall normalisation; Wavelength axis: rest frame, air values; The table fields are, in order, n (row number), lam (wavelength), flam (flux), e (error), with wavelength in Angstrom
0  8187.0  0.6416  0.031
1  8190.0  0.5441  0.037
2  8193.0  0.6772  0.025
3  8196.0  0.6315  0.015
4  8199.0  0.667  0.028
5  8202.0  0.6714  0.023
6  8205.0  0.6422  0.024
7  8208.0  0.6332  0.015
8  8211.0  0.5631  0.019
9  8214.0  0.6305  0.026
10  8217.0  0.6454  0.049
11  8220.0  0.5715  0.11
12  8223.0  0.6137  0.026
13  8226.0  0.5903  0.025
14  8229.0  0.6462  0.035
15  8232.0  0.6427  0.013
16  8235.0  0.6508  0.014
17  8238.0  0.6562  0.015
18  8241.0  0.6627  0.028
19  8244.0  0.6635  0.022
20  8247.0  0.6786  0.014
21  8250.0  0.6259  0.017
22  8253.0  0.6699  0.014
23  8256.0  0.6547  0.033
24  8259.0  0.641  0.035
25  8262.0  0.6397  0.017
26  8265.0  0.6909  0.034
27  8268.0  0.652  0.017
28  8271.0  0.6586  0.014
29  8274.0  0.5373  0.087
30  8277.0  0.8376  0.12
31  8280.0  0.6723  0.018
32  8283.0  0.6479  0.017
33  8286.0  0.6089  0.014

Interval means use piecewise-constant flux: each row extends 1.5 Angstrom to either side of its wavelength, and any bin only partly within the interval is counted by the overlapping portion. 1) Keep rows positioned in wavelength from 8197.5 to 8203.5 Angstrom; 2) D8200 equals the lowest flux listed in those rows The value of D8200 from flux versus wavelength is 0.667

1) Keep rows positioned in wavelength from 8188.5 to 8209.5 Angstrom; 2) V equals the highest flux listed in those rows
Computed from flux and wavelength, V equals 0.6772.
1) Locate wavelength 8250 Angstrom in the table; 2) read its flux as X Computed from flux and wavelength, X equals 0.6259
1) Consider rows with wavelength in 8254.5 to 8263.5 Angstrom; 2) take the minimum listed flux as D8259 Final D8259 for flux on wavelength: 0.6397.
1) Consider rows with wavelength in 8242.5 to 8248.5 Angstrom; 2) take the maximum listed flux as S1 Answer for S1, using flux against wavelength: 0.6786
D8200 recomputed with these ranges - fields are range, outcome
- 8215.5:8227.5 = 0.5715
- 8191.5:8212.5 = 0.5631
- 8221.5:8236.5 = 0.5903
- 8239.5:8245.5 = 0.6627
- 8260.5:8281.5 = 0.5373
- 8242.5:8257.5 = 0.6259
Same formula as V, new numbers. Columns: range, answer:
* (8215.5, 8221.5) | 0.6454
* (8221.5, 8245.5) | 0.6635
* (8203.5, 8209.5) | 0.6422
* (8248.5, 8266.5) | 0.6909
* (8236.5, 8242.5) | 0.6627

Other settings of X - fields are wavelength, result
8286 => 0.6089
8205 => 0.6422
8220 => 0.5715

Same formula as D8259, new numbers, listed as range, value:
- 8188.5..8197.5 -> 0.5441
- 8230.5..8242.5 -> 0.6427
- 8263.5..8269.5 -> 0.652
